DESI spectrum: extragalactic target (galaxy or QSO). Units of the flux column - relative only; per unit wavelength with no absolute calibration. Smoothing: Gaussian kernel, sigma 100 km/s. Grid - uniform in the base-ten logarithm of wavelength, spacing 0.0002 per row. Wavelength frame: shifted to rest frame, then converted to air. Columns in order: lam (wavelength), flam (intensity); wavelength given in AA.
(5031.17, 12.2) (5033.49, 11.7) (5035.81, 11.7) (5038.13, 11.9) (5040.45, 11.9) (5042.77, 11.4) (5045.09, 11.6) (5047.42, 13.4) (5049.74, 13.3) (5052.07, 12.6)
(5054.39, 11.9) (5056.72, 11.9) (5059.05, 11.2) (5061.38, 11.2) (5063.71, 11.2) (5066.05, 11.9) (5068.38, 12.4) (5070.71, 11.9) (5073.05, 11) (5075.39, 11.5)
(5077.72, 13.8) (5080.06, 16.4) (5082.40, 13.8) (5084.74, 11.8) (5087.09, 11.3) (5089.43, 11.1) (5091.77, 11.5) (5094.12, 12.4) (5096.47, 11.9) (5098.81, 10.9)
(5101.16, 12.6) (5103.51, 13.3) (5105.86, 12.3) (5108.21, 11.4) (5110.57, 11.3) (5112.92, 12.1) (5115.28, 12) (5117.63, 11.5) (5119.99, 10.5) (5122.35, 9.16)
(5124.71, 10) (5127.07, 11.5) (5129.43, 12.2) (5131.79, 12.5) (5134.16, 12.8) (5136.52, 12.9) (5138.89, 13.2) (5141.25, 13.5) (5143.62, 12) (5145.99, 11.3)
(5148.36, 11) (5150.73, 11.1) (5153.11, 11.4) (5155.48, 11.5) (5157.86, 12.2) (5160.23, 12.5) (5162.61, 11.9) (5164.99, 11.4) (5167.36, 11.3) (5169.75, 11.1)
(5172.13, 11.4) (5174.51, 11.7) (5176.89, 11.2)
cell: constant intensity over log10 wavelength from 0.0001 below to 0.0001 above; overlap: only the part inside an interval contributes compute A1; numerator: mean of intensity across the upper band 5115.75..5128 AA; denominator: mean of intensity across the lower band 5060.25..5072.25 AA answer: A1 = 0.9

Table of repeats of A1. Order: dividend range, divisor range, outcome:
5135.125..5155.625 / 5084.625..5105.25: 1.01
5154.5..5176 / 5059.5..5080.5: 0.96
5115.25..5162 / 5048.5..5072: 0.98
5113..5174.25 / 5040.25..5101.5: 0.96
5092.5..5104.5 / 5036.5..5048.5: 1.01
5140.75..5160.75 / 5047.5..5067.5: 0.98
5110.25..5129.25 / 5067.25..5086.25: 0.86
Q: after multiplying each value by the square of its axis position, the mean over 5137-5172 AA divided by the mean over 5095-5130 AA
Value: 1.04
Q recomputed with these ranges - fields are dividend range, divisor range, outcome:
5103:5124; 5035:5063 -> 0.98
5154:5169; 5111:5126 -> 1.10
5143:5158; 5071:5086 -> 0.91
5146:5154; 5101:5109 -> 0.91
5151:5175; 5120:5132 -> 1.08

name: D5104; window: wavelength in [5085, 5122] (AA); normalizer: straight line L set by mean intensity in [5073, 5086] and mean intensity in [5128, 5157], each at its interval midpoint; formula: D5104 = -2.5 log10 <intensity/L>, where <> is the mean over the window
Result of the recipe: 0.10 mag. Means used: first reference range 13.2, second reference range 12.1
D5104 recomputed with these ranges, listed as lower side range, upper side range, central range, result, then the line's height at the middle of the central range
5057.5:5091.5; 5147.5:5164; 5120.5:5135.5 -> 0.05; 11.8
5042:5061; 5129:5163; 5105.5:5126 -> 0.10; 12.1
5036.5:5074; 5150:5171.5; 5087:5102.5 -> 0.01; 11.8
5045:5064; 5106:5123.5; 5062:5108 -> -0.05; 11.6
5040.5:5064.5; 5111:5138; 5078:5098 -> -0.07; 11.8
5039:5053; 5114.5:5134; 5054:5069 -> 0.05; 12.1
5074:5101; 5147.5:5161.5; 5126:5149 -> -0.05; 11.8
